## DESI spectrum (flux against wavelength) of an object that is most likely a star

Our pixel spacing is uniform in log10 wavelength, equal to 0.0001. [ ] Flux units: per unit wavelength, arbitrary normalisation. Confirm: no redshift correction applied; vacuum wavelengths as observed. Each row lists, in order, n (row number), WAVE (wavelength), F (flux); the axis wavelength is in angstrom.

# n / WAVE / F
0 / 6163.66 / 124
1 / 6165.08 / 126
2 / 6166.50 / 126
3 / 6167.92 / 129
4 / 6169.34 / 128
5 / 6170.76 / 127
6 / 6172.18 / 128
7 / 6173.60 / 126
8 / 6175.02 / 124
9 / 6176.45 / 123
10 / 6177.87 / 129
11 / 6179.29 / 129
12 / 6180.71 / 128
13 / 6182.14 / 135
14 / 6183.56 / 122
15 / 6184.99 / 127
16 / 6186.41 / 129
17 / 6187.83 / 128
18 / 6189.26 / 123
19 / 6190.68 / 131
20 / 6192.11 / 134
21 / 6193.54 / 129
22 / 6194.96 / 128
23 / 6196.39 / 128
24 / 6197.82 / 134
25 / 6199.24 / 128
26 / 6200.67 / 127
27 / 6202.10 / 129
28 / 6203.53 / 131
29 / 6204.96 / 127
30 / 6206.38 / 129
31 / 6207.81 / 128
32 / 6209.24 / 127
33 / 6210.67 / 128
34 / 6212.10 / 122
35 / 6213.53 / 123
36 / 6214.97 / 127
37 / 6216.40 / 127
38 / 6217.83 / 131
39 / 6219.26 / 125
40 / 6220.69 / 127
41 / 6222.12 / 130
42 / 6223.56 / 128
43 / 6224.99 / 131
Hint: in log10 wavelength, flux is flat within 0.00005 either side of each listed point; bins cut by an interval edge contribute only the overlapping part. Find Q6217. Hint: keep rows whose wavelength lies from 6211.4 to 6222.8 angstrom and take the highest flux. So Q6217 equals 131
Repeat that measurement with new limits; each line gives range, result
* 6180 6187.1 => 135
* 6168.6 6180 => 129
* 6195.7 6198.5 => 134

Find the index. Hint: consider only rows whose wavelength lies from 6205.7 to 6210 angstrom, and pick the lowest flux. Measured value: 127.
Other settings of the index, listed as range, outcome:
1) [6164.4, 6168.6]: 126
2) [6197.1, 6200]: 128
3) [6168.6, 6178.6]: 123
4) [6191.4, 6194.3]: 129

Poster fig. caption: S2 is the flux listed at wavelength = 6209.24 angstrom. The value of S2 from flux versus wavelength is 127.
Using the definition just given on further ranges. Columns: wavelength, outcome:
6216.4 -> 127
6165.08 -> 126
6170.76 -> 127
